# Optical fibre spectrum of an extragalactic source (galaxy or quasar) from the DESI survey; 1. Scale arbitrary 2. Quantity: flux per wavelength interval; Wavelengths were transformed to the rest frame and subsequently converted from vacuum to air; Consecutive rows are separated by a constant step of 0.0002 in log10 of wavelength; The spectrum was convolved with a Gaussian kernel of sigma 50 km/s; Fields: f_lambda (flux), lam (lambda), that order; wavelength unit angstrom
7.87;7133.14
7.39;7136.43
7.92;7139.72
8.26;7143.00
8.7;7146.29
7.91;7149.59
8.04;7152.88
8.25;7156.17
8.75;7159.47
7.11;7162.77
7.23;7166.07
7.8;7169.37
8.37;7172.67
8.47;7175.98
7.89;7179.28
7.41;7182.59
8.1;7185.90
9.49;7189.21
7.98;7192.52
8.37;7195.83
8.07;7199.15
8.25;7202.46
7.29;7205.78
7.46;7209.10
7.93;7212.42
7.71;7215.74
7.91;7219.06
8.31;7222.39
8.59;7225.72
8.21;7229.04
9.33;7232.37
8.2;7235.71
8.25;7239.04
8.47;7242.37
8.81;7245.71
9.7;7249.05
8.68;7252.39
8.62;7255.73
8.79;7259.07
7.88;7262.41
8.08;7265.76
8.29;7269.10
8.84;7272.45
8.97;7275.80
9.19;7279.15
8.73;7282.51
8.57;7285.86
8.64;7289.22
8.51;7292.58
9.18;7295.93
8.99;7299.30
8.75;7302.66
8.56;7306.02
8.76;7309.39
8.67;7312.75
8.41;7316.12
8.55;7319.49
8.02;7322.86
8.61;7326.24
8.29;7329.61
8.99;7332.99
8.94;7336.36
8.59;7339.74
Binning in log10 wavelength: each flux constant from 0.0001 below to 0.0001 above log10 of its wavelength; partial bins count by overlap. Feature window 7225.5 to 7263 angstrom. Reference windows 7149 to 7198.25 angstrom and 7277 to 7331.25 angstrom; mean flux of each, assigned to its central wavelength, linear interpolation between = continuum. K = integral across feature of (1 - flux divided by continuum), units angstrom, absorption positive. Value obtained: -1.2 angstrom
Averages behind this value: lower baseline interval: 8.08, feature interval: 8.65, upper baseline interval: 8.65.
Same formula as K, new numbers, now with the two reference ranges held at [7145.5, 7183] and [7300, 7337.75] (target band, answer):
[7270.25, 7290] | -0.9 angstrom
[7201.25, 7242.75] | 0.4 angstrom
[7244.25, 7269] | -0.8 angstrom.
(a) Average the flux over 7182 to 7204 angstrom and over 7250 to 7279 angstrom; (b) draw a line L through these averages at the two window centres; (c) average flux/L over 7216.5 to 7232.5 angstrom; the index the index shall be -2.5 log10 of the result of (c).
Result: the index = 0.01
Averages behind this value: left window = 8.28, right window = 8.59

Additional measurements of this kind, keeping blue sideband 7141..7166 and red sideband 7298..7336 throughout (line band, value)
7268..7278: -0.035 mag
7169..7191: -0.009 mag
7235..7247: -0.010 mag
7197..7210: 0.059 mag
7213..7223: 0.047 mag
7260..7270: 0.042 mag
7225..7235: -0.044 mag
